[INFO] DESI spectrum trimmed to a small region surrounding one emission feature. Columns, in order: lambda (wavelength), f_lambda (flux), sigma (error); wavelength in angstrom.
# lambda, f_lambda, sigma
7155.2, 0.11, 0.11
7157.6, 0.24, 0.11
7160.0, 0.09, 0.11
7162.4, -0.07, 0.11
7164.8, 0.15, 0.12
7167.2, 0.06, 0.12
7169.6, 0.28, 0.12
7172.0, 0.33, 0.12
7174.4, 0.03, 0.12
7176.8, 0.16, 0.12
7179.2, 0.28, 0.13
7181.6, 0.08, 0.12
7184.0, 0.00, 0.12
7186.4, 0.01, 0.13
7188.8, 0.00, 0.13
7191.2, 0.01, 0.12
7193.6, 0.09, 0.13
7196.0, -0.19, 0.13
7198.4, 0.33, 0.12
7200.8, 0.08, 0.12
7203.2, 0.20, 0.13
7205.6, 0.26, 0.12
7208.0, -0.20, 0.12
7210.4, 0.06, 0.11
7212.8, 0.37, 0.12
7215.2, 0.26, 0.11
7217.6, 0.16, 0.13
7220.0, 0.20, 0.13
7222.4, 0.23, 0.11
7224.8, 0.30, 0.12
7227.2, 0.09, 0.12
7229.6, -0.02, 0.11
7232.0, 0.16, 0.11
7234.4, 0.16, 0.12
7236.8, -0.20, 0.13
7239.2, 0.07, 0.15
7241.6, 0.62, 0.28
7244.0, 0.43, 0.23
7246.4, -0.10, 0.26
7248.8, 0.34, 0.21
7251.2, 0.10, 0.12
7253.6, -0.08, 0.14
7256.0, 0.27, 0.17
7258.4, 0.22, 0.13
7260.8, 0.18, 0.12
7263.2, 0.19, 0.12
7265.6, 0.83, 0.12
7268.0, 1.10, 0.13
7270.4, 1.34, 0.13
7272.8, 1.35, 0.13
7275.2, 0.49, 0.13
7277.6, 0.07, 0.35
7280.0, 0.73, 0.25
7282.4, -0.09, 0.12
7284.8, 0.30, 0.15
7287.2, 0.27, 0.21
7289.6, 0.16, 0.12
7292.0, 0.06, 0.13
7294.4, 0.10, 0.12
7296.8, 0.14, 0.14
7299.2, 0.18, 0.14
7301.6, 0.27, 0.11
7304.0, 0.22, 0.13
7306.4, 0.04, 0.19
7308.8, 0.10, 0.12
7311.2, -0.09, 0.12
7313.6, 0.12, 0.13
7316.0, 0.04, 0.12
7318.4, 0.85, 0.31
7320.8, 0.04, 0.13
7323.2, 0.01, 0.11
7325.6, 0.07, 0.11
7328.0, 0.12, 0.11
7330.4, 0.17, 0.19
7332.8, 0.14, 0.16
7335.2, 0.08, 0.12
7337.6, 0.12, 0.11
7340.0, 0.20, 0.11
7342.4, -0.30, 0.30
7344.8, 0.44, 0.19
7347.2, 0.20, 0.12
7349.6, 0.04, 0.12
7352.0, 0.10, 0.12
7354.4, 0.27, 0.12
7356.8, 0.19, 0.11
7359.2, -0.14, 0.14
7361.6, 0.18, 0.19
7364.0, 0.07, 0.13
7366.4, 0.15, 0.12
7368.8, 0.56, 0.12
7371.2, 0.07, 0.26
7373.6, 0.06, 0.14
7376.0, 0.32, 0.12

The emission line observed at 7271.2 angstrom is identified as [O II]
